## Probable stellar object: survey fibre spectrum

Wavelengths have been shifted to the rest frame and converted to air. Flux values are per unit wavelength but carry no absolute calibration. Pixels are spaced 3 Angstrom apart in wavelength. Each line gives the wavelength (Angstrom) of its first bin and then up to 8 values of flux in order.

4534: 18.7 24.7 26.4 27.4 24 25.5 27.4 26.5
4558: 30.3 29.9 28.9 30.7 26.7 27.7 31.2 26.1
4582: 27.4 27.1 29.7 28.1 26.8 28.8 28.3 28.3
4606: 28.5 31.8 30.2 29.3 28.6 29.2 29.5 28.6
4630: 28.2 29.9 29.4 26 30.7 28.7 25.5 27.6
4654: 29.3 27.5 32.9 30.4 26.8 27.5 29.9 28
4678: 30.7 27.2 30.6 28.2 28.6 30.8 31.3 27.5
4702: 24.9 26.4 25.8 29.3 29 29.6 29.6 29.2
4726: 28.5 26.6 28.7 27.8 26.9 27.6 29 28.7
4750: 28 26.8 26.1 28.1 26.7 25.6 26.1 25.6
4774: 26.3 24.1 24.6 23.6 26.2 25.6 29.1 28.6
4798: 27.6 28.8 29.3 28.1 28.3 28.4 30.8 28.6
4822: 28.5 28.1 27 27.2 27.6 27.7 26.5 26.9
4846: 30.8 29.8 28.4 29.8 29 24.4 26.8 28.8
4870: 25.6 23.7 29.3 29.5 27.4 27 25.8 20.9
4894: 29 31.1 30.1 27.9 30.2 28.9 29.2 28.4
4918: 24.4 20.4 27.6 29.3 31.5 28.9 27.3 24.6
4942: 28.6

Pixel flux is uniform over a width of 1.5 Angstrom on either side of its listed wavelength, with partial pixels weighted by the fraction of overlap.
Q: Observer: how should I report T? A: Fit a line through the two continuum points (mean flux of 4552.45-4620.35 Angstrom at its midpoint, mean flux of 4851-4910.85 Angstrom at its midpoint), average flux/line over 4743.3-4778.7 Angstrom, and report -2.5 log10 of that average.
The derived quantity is 0.06 mag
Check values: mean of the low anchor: 28.7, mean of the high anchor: 27.7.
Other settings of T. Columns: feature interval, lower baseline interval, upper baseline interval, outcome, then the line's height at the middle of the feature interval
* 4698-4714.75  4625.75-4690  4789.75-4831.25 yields 0.06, 28.6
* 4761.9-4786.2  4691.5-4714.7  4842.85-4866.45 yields 0.12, 28.2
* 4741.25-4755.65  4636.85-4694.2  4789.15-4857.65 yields 0.03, 28.6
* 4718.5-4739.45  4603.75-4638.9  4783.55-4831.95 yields 0.01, 28.6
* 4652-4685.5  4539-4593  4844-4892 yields -0.06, 27.7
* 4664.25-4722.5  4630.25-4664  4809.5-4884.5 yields 0.00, 28.6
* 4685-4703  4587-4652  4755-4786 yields -0.06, 27.2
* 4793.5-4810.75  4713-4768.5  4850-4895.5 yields -0.04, 27.5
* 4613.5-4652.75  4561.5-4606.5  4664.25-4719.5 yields -0.01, 28.4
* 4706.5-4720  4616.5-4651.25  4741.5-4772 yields -0.04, 27.6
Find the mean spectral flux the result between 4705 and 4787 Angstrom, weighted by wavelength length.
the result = 27.2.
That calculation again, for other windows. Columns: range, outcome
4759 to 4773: 26.2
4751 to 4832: 27.2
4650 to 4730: 28.7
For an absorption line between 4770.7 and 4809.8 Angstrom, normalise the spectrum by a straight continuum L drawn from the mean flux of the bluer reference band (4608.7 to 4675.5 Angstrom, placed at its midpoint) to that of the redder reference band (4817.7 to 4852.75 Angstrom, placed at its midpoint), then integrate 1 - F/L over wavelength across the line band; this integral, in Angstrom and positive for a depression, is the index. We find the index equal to 2.01 Angstrom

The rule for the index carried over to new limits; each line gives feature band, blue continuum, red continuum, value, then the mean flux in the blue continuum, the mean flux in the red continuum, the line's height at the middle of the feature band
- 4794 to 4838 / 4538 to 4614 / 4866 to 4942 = -1.0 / 28.1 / 27.5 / 27.7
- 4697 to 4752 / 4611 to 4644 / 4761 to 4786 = -2.9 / 29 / 25.4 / 26.6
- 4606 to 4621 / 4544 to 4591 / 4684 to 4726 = -0.9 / 27.9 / 28.6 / 28.1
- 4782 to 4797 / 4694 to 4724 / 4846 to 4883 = 0.7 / 28.3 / 27.8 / 28.1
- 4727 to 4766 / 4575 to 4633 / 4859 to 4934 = 0.9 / 28.7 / 27.4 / 28.1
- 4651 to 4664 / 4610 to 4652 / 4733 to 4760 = -0.6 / 28.7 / 27.7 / 28.5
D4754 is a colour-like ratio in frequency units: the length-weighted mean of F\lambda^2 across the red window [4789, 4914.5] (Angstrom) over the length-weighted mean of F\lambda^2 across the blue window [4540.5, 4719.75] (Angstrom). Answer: 1.08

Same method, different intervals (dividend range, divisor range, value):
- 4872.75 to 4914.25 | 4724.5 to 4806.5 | 1.09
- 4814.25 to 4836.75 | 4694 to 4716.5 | 1.06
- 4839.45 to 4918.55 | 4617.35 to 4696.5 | 1.06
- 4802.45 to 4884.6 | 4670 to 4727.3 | 1.04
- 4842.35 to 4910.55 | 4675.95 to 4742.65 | 1.05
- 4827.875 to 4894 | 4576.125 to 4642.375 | 1.06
